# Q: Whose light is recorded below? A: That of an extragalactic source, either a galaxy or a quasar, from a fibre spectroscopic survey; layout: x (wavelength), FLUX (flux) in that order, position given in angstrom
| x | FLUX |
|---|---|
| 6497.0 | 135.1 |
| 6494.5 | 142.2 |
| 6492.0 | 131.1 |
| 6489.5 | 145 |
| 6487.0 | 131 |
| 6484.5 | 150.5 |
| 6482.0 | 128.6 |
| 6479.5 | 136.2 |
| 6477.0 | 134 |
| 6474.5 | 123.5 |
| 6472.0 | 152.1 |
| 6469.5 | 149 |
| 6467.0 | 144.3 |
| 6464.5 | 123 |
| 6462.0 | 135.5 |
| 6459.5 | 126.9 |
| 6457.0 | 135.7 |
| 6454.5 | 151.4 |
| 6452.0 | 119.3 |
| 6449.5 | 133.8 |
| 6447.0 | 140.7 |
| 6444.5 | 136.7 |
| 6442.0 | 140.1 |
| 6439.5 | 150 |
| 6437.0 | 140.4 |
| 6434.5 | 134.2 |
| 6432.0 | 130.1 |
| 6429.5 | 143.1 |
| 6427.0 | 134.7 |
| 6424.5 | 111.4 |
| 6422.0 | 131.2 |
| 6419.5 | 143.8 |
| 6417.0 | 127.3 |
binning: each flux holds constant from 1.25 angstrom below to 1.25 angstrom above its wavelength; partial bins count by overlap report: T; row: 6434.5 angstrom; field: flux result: 134.2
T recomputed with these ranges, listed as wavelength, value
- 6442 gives 140.1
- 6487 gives 131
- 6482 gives 128.6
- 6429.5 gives 143.1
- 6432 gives 130.1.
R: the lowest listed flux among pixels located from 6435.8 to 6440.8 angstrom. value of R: 140.4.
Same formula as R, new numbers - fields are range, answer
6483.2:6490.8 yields 131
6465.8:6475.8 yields 123.5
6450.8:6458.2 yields 119.3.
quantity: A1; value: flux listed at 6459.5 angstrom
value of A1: 126.9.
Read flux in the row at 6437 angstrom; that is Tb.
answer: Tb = 140.4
